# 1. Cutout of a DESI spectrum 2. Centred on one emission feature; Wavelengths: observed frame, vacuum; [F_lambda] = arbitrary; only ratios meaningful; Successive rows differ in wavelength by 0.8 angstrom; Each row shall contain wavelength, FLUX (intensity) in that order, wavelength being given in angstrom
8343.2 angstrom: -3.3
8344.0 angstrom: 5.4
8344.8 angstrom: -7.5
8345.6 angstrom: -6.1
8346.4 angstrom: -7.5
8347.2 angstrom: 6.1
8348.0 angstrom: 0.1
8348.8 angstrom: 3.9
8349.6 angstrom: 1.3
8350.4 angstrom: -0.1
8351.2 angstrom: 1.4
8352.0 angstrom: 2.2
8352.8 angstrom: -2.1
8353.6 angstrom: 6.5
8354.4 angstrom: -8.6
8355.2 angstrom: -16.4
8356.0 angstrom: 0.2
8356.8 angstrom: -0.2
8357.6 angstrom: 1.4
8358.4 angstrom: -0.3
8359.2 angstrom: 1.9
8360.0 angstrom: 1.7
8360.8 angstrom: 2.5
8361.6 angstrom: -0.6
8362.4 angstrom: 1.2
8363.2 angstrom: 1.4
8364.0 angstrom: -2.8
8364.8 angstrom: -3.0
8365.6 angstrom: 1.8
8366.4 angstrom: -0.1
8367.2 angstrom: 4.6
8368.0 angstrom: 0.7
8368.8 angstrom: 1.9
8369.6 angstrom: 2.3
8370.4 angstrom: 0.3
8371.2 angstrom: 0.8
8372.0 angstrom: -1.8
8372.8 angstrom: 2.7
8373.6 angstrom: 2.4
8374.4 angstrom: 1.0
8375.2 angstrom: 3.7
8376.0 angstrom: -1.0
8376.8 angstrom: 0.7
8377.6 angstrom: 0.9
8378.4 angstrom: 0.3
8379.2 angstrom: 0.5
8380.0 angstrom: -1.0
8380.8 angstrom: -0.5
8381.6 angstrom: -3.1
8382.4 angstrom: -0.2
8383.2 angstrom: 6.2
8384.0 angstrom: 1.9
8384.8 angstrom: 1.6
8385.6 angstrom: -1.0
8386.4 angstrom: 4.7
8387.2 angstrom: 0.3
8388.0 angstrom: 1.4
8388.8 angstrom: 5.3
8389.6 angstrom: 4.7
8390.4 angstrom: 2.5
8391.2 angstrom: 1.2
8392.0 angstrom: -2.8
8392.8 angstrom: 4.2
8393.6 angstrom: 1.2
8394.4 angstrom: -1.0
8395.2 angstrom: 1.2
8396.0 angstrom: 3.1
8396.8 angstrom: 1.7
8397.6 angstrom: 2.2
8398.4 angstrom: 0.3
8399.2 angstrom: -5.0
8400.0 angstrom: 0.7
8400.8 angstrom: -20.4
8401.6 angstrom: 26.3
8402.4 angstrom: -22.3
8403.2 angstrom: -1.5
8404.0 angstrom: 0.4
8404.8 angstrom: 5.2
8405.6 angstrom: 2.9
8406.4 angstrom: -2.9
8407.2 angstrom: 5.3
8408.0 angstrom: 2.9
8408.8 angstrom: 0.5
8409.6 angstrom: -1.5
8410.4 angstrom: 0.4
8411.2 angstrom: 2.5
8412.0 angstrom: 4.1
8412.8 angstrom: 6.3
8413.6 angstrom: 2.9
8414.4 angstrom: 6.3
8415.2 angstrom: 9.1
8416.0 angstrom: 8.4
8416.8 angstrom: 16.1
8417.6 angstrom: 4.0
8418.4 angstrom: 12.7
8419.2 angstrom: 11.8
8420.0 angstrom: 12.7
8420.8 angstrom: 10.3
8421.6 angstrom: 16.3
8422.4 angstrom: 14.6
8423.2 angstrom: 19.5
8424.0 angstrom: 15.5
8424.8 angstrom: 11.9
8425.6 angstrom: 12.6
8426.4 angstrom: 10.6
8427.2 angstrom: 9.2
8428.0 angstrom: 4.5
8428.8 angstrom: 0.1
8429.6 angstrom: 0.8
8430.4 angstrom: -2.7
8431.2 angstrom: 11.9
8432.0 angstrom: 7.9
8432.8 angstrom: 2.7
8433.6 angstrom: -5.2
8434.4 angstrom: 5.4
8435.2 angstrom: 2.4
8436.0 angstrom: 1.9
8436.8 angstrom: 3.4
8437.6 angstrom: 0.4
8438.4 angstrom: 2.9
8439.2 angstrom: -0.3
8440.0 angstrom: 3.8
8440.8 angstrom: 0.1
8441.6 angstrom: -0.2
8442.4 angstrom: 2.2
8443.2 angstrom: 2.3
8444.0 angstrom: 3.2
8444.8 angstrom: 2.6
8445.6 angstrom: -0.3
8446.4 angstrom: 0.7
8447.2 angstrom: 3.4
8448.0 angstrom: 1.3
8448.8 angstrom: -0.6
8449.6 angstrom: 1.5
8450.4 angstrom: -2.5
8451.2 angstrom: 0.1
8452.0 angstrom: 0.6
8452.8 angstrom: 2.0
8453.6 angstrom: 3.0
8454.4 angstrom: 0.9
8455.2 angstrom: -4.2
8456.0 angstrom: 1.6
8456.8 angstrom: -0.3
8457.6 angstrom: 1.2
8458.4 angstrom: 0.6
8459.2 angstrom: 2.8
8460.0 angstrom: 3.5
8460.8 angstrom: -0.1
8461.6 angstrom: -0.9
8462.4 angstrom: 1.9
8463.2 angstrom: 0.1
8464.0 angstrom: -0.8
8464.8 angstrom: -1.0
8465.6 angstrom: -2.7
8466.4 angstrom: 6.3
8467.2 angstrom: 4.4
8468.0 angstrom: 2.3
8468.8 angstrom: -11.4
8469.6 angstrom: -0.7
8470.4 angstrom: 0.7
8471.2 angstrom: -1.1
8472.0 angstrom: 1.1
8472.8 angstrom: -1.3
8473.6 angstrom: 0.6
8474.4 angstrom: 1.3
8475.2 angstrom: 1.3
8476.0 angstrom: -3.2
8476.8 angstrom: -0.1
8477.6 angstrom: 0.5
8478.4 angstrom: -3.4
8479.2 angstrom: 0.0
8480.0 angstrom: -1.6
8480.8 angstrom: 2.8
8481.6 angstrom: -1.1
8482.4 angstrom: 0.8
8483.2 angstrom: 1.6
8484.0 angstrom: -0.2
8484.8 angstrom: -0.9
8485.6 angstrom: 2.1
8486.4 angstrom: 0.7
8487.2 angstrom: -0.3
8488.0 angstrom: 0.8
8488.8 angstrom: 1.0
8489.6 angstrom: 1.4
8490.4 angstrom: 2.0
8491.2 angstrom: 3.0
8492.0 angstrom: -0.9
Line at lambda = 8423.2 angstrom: [O II]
